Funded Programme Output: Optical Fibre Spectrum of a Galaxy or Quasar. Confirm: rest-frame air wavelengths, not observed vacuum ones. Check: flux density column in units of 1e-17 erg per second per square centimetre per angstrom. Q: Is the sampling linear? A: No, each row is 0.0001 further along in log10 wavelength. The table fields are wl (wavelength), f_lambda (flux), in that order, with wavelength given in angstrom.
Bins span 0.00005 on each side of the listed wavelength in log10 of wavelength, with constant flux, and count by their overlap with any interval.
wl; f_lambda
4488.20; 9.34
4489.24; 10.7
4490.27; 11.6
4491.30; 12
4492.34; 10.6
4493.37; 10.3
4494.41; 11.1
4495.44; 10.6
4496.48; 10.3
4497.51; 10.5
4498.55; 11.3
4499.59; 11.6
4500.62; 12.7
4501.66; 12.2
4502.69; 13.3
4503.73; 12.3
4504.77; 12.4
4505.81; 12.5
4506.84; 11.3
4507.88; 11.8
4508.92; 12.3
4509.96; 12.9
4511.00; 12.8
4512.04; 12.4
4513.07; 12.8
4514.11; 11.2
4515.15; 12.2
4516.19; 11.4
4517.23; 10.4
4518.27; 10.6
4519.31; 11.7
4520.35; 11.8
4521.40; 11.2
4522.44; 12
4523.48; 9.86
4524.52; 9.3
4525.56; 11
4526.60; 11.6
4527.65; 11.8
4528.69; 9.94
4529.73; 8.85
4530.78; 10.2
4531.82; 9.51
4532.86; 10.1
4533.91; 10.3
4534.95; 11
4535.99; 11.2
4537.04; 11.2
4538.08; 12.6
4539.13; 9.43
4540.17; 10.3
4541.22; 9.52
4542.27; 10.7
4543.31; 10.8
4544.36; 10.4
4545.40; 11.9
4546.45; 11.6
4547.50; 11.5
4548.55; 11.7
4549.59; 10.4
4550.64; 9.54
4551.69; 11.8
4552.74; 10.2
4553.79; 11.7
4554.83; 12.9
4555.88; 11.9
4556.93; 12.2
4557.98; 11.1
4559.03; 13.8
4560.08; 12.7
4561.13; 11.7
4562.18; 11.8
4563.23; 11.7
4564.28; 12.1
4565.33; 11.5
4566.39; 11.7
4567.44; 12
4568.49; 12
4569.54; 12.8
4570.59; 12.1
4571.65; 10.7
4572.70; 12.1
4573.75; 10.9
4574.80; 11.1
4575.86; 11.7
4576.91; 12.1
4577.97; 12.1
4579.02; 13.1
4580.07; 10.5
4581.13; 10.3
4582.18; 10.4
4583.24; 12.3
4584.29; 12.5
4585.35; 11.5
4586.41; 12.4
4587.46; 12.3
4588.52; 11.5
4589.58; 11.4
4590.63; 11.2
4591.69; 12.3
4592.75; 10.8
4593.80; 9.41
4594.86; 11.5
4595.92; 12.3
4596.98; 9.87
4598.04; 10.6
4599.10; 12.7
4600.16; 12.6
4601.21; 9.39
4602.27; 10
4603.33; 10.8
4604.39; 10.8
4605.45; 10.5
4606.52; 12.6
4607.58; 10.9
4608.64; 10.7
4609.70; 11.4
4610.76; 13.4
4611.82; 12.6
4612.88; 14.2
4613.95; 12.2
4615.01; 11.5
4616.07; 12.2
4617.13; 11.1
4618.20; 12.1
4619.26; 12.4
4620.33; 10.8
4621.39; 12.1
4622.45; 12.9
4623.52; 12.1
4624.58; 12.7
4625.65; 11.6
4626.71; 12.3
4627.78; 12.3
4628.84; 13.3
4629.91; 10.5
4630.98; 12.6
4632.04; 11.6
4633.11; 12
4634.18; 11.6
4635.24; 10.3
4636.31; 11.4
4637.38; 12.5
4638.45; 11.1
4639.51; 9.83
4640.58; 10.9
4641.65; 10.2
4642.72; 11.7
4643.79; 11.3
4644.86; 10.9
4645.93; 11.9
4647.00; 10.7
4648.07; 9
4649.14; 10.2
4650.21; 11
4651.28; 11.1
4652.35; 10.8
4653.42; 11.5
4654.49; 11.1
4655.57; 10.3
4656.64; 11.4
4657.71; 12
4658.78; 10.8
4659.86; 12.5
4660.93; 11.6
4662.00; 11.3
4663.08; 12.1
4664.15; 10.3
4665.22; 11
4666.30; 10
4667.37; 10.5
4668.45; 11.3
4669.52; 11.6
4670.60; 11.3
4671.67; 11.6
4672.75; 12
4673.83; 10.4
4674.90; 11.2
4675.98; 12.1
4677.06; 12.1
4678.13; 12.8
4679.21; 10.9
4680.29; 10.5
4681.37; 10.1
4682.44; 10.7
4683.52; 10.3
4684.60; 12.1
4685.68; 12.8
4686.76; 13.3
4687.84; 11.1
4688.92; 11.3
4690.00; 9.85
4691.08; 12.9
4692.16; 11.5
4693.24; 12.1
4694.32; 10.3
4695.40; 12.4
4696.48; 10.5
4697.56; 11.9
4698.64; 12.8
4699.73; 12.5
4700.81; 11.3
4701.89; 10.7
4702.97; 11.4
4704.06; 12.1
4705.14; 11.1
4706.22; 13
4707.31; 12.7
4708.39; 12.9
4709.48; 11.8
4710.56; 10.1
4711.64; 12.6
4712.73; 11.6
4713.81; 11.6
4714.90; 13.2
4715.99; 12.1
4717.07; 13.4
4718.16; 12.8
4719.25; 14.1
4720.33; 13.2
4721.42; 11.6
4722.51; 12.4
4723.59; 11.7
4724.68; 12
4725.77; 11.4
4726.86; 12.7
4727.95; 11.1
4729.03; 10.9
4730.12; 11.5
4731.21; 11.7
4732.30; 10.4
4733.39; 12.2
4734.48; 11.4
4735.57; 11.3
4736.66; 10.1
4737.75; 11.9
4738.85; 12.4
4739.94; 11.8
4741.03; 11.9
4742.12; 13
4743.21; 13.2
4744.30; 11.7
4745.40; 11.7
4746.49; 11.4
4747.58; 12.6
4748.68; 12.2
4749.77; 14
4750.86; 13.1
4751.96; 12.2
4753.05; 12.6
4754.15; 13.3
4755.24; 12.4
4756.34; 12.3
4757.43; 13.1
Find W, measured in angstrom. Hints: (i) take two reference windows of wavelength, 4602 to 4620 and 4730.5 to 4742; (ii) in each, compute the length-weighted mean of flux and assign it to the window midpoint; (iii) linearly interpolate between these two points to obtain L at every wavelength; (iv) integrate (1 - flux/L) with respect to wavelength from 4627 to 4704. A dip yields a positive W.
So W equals 2.1 angstrom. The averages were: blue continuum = 11.7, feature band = 11.3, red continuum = 11.6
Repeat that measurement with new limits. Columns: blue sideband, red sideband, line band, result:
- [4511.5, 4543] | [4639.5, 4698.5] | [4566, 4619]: -2.62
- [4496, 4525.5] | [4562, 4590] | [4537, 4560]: 0.86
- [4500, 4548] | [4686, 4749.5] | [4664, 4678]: 0.60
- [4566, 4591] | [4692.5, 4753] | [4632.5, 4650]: 1.27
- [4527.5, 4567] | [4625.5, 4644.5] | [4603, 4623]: -0.80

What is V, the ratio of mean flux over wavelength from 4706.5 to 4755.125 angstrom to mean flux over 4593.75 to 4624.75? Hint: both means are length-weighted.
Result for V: 1.04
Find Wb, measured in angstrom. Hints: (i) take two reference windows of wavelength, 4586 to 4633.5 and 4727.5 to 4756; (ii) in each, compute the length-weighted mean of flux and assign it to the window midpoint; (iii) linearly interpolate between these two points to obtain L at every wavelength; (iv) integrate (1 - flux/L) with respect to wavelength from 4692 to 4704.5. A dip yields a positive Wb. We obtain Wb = 0.29 angstrom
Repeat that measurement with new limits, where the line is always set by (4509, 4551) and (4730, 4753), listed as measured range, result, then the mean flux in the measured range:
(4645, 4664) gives 0.8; 11.1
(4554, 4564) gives -0.9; 12.2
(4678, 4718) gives 0.2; 11.7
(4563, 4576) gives -0.6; 11.7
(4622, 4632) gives -0.7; 12.2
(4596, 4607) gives 0.3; 11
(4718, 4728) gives -0.4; 12.3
